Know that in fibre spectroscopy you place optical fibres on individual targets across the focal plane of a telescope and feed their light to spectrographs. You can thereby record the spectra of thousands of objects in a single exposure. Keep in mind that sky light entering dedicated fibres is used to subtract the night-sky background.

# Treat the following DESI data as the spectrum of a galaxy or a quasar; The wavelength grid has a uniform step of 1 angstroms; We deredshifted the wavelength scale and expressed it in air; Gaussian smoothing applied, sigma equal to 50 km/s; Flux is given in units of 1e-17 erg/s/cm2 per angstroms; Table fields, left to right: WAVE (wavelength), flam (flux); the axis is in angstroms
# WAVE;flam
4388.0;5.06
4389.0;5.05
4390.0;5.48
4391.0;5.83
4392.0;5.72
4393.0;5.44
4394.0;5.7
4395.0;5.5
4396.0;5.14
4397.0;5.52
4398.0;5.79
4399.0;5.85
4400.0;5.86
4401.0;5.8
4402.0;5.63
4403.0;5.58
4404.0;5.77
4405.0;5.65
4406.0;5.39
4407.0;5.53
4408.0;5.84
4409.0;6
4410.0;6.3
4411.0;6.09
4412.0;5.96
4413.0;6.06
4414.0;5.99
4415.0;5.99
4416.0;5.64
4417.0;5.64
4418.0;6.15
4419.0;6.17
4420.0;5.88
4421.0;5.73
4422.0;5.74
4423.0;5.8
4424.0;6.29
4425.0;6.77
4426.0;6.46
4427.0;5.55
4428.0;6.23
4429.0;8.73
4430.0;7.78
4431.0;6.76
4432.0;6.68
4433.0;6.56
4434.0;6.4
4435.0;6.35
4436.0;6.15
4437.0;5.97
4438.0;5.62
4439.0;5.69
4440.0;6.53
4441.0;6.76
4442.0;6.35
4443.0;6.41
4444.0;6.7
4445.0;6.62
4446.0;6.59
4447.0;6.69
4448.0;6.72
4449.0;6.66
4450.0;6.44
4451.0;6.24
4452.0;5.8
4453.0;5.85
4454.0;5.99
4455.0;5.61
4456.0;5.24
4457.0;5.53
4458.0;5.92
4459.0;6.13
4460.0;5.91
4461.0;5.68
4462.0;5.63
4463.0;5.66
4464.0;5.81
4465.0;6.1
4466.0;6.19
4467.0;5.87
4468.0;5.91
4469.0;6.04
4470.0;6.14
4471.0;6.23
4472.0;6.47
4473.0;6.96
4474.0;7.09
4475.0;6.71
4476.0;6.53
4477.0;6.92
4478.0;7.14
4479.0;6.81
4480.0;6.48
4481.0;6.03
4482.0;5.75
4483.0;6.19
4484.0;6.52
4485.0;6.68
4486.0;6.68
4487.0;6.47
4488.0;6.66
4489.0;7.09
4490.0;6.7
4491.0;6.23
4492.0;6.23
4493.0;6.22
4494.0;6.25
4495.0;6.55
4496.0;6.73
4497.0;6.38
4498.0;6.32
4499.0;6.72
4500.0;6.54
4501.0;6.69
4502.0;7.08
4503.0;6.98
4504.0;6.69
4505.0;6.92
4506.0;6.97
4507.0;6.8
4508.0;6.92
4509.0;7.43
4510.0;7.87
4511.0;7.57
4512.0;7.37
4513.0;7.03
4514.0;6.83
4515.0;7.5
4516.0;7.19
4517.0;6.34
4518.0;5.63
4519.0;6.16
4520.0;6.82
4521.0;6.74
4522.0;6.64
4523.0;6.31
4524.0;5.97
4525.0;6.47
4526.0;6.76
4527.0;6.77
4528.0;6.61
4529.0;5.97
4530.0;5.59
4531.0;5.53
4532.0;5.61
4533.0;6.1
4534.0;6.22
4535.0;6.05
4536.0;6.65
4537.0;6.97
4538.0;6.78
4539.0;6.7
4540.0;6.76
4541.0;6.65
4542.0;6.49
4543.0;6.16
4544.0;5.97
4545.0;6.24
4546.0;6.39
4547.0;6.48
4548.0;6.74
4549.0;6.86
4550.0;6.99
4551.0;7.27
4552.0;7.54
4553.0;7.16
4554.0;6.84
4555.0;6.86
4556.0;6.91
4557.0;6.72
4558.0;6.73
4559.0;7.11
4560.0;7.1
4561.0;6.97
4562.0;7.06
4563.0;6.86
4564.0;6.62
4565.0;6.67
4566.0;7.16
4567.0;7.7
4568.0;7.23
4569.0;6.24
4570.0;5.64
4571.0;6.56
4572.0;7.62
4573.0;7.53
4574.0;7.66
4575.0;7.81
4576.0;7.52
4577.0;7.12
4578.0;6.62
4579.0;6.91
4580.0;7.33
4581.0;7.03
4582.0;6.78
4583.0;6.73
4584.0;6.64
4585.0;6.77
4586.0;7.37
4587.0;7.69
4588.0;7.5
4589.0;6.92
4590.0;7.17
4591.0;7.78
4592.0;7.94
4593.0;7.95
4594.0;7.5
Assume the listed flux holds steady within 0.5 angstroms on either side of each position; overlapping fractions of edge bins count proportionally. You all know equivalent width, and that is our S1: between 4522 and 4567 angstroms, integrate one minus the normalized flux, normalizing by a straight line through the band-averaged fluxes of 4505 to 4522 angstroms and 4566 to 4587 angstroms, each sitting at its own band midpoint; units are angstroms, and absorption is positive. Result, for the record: 2.5 angstroms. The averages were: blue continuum 6.94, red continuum 7.06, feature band 6.61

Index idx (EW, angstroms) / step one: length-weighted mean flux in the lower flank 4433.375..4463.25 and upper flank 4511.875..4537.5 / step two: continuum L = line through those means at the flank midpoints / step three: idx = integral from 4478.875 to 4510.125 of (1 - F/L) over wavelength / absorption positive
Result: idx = -1.5 angstroms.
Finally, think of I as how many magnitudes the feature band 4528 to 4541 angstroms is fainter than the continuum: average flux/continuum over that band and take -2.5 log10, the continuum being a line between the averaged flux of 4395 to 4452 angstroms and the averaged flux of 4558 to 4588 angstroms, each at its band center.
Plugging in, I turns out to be 0.09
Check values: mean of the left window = 6.16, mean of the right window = 7.04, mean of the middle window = 6.27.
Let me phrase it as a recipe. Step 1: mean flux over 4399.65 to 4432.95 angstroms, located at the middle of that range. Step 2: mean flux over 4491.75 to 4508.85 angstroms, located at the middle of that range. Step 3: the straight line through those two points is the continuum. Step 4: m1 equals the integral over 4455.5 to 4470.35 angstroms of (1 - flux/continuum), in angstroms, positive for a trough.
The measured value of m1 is 1.3 angstroms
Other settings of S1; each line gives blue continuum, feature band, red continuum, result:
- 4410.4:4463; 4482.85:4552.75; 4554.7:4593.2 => 1.08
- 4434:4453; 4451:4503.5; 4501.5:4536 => 1.33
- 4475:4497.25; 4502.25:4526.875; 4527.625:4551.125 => -1.45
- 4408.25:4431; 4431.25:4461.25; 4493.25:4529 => 0.83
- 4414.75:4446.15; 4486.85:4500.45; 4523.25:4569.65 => -0.02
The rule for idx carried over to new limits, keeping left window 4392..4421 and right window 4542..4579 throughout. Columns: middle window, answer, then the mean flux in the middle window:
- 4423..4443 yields -1.7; 6.49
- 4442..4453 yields -0.7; 6.45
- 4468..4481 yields -0.6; 6.58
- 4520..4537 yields 1.0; 6.29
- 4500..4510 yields -0.7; 6.97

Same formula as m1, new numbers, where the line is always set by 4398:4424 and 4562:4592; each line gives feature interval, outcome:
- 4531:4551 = 1.1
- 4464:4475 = 0.0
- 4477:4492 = -0.3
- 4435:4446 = -0.4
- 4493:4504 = -0.2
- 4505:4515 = -0.9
